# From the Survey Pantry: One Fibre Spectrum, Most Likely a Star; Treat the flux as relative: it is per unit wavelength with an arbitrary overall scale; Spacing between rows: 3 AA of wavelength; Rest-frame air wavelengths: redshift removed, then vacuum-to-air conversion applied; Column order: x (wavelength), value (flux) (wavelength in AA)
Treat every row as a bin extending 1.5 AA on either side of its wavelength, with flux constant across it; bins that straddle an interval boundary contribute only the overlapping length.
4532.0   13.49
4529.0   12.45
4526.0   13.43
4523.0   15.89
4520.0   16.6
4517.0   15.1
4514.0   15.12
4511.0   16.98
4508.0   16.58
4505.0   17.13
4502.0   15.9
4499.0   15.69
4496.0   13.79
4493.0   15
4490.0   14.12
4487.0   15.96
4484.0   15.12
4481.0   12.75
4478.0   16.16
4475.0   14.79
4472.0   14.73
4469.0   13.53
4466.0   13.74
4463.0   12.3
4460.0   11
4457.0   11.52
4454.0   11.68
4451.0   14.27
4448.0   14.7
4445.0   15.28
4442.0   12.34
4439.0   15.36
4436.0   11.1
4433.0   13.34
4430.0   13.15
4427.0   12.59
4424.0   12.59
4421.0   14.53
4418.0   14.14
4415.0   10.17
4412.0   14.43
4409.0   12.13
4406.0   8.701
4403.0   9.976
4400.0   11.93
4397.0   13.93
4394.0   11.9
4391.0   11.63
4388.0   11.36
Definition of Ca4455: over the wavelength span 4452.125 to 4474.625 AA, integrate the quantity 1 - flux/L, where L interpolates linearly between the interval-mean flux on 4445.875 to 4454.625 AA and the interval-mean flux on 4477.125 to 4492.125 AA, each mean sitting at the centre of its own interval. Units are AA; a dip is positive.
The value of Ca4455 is 2.29 AA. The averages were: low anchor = 13.9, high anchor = 14.8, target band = 12.8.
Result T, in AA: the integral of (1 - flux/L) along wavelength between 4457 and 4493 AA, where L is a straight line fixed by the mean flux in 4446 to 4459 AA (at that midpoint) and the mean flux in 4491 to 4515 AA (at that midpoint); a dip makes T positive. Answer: 0.8 AA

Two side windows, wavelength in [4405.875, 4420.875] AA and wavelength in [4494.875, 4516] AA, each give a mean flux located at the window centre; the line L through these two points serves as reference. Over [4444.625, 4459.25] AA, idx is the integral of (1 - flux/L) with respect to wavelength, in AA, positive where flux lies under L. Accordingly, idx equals 0.7 AA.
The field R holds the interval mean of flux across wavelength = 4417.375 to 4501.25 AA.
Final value 13.8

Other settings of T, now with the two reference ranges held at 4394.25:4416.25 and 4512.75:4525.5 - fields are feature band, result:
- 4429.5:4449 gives -1.2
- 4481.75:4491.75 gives -0.3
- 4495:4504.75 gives -0.4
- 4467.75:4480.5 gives -0.6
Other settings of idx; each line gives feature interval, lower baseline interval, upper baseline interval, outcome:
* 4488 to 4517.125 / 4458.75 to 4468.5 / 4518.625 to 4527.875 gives -2.69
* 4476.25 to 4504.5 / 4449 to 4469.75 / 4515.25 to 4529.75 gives -2.75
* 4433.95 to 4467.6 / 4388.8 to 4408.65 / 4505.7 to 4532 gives 0.00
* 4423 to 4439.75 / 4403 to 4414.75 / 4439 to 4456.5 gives -0.30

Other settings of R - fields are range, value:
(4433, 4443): 13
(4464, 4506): 14.8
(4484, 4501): 15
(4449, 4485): 13.5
